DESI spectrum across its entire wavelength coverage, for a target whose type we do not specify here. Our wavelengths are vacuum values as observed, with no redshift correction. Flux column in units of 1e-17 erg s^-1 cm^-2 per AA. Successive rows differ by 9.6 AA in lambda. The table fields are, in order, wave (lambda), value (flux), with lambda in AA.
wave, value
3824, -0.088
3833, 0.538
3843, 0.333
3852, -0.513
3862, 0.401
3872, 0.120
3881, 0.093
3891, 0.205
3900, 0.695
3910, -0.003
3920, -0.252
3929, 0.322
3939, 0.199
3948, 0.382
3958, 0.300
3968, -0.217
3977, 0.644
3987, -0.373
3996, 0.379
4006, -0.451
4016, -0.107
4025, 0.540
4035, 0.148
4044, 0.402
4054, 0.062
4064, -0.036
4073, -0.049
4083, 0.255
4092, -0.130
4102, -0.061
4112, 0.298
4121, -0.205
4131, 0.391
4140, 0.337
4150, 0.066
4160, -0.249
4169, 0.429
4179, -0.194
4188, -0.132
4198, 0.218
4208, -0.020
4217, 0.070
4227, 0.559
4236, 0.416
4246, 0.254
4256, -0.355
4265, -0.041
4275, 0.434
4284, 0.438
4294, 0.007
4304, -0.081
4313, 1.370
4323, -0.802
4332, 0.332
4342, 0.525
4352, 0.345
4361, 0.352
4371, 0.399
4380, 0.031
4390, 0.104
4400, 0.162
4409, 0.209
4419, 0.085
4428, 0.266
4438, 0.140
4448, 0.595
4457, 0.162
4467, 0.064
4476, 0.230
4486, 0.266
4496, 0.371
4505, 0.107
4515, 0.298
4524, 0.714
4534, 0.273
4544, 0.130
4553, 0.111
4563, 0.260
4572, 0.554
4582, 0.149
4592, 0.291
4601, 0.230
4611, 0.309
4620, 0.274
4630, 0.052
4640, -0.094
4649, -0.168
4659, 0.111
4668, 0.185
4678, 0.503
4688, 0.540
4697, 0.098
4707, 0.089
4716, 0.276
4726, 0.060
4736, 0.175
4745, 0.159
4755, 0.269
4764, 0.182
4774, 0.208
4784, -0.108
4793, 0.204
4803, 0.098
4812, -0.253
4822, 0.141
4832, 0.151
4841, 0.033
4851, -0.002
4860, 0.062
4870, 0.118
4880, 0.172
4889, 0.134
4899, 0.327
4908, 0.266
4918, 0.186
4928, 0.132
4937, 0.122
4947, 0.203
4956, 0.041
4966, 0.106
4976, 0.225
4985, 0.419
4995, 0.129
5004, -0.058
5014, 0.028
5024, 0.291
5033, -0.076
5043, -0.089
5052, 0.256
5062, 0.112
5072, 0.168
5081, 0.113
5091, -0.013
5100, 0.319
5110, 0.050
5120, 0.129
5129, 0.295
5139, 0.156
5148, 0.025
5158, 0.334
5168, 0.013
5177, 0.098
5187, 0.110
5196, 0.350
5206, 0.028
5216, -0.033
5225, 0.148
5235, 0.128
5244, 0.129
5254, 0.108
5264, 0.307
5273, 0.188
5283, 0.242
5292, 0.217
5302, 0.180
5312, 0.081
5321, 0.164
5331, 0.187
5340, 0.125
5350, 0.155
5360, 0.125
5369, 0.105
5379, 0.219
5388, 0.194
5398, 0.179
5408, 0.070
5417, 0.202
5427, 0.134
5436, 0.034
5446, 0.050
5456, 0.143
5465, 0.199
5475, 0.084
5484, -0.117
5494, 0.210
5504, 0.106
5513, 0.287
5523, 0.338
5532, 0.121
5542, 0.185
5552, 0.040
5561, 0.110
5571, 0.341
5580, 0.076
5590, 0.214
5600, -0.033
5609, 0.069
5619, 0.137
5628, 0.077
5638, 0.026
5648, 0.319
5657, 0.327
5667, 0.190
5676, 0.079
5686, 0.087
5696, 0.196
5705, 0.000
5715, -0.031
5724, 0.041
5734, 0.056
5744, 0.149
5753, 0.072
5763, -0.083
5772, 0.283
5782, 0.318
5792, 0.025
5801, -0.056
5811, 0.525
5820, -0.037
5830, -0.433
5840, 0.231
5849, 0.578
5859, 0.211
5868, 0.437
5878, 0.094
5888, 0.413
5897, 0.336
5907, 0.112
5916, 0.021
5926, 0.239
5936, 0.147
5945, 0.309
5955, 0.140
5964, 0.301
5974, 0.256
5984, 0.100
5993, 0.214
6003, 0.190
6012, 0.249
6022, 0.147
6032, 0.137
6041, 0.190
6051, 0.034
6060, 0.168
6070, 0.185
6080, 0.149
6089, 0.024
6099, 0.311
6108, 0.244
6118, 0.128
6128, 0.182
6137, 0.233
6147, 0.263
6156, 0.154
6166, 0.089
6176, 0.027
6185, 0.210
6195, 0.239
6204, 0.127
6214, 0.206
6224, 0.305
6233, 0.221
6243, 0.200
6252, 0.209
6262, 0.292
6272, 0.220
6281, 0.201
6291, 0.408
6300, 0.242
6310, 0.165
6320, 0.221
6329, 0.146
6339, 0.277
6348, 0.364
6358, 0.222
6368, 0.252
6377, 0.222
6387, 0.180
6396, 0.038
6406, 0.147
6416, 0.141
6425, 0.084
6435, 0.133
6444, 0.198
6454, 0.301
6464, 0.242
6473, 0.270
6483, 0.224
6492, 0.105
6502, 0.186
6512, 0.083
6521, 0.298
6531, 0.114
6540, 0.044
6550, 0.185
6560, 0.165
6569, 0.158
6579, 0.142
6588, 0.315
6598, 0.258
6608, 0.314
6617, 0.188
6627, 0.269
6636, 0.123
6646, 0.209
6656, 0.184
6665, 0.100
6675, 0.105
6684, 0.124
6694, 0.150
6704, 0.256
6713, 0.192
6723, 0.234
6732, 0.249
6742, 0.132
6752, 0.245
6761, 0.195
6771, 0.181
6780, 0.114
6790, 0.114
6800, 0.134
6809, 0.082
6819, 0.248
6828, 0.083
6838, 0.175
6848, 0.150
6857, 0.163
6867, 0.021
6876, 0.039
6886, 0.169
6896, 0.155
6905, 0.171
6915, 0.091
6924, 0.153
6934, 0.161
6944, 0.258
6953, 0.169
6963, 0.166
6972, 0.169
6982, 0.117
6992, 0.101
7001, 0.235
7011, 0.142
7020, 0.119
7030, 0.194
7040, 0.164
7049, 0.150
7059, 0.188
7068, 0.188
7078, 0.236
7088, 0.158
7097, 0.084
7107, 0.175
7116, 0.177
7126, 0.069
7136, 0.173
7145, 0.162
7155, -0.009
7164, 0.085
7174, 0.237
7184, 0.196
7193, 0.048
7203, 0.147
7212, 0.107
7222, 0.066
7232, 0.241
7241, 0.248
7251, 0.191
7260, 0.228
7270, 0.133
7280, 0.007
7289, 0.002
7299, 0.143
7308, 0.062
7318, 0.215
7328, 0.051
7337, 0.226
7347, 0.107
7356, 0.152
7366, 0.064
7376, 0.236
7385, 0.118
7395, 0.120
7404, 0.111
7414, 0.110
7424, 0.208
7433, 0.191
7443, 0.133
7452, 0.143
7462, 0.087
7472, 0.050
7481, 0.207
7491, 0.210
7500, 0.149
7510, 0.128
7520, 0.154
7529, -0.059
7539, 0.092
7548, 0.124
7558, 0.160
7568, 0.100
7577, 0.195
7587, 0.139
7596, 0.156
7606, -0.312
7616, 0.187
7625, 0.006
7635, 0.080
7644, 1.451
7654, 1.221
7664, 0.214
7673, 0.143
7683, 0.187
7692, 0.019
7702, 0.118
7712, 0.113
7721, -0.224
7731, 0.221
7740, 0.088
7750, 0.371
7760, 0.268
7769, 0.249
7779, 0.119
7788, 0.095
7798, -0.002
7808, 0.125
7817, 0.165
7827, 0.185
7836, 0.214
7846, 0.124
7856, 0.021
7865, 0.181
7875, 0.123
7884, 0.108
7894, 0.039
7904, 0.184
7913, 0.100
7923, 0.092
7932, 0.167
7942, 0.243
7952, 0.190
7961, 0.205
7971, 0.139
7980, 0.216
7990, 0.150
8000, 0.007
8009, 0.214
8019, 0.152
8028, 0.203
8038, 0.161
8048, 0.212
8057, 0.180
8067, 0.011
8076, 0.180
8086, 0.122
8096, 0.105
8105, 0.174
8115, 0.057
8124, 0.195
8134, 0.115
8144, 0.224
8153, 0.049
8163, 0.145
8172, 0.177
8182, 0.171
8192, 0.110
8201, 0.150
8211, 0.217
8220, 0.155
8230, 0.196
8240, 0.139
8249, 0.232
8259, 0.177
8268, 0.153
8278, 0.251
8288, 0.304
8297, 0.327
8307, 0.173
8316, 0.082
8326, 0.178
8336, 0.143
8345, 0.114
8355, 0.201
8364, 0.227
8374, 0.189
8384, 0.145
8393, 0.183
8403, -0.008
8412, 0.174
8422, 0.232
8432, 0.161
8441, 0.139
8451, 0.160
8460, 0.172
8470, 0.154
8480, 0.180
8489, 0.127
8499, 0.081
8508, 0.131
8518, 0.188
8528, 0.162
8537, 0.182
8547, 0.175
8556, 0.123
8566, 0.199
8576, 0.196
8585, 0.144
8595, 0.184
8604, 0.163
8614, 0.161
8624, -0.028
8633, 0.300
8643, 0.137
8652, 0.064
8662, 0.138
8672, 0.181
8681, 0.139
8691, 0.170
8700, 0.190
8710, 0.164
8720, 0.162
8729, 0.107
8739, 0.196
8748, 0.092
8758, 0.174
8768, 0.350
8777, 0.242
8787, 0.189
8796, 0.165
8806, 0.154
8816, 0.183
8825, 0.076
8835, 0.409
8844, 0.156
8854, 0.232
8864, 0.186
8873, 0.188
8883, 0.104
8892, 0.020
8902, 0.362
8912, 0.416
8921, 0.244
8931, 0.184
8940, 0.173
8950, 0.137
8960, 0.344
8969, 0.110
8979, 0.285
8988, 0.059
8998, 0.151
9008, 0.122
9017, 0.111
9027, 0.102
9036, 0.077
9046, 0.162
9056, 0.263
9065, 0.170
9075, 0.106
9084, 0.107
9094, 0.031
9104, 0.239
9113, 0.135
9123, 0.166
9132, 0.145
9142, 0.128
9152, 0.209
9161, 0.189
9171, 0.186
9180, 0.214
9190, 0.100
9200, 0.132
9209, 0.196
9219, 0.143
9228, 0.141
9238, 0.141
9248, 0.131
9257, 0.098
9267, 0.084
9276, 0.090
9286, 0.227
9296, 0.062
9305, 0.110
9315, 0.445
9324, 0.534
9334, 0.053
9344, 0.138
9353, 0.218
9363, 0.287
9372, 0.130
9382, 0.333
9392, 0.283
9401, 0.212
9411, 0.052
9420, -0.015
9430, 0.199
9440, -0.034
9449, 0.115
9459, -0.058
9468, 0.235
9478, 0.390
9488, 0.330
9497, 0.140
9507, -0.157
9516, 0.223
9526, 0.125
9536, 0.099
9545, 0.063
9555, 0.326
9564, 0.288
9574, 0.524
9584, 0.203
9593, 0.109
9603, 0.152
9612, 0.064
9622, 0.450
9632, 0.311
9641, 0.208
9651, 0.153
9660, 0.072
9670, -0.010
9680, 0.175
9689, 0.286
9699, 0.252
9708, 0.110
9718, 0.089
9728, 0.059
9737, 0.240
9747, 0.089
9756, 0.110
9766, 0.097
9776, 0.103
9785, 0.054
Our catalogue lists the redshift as 1.05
